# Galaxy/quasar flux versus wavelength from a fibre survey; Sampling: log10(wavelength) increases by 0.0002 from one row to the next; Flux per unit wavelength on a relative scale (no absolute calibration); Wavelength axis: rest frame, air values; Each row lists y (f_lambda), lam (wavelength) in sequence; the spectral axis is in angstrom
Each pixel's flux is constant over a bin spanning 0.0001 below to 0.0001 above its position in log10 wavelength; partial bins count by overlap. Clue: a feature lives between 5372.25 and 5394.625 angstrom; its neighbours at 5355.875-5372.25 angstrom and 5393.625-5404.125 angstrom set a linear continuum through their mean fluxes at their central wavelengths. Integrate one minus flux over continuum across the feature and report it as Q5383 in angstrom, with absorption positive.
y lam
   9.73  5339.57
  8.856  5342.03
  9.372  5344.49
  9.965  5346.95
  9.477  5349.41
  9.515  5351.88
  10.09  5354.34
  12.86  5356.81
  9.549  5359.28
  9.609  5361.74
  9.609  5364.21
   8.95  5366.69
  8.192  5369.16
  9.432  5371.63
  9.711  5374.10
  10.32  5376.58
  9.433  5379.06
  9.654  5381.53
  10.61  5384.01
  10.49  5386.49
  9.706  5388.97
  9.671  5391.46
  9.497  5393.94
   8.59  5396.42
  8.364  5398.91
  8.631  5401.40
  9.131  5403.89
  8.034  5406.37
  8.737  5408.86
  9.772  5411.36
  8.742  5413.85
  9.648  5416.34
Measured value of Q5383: -1.8 angstrom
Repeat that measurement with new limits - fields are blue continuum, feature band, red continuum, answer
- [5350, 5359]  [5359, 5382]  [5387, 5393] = 1.75 angstrom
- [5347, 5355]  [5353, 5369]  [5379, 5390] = -0.28 angstrom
